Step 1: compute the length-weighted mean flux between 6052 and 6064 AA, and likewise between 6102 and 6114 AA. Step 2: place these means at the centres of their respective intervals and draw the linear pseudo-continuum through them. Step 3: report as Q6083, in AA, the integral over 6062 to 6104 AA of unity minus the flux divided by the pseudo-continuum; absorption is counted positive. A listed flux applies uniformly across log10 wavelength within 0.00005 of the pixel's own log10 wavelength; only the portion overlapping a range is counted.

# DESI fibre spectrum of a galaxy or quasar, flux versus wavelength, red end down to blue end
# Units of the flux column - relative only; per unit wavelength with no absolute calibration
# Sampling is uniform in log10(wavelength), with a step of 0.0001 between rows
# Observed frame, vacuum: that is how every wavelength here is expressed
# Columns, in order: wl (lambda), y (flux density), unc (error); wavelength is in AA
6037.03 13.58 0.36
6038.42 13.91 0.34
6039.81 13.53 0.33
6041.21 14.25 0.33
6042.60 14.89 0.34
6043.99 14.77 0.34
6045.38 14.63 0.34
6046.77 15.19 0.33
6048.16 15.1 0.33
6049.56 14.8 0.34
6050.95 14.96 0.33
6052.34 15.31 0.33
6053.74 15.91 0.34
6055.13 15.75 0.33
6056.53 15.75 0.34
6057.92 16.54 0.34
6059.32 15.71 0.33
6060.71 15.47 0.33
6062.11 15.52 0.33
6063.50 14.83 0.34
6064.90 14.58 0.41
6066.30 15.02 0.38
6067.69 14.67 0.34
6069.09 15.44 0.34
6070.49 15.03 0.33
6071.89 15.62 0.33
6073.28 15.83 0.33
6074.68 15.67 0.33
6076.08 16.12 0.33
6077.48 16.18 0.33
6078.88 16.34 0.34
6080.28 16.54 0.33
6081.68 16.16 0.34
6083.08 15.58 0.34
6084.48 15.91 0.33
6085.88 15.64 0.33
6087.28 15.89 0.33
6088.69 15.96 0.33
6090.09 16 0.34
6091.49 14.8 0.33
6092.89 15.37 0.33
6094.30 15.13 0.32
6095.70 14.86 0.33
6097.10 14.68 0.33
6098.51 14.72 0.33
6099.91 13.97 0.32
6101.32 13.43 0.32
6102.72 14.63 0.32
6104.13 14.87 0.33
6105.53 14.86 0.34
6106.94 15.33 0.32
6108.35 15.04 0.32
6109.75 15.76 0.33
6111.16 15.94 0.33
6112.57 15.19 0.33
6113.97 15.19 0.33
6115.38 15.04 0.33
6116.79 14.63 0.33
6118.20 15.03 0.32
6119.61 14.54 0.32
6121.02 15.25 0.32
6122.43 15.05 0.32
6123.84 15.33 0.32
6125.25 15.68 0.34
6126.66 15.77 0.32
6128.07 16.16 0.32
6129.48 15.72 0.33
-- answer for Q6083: 0.30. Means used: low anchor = 15.7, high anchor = 15.2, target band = 15.3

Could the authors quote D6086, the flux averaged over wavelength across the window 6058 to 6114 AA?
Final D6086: 15.4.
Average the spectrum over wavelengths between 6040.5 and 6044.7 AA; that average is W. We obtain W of 14.6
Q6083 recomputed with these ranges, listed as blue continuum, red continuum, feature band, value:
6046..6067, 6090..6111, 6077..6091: -0.9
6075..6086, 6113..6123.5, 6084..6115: 0.8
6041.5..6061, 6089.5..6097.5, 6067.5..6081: -0.5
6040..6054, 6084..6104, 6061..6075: -0.2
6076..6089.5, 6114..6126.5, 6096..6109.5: 0.8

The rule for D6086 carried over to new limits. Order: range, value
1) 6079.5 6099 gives 15.5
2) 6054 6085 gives 15.7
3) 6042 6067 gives 15.3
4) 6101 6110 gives 14.9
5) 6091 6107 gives 14.7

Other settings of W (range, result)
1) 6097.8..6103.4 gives 14.2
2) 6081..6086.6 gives 15.8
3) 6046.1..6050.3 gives 15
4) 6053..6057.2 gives 15.8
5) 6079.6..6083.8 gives 16.1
